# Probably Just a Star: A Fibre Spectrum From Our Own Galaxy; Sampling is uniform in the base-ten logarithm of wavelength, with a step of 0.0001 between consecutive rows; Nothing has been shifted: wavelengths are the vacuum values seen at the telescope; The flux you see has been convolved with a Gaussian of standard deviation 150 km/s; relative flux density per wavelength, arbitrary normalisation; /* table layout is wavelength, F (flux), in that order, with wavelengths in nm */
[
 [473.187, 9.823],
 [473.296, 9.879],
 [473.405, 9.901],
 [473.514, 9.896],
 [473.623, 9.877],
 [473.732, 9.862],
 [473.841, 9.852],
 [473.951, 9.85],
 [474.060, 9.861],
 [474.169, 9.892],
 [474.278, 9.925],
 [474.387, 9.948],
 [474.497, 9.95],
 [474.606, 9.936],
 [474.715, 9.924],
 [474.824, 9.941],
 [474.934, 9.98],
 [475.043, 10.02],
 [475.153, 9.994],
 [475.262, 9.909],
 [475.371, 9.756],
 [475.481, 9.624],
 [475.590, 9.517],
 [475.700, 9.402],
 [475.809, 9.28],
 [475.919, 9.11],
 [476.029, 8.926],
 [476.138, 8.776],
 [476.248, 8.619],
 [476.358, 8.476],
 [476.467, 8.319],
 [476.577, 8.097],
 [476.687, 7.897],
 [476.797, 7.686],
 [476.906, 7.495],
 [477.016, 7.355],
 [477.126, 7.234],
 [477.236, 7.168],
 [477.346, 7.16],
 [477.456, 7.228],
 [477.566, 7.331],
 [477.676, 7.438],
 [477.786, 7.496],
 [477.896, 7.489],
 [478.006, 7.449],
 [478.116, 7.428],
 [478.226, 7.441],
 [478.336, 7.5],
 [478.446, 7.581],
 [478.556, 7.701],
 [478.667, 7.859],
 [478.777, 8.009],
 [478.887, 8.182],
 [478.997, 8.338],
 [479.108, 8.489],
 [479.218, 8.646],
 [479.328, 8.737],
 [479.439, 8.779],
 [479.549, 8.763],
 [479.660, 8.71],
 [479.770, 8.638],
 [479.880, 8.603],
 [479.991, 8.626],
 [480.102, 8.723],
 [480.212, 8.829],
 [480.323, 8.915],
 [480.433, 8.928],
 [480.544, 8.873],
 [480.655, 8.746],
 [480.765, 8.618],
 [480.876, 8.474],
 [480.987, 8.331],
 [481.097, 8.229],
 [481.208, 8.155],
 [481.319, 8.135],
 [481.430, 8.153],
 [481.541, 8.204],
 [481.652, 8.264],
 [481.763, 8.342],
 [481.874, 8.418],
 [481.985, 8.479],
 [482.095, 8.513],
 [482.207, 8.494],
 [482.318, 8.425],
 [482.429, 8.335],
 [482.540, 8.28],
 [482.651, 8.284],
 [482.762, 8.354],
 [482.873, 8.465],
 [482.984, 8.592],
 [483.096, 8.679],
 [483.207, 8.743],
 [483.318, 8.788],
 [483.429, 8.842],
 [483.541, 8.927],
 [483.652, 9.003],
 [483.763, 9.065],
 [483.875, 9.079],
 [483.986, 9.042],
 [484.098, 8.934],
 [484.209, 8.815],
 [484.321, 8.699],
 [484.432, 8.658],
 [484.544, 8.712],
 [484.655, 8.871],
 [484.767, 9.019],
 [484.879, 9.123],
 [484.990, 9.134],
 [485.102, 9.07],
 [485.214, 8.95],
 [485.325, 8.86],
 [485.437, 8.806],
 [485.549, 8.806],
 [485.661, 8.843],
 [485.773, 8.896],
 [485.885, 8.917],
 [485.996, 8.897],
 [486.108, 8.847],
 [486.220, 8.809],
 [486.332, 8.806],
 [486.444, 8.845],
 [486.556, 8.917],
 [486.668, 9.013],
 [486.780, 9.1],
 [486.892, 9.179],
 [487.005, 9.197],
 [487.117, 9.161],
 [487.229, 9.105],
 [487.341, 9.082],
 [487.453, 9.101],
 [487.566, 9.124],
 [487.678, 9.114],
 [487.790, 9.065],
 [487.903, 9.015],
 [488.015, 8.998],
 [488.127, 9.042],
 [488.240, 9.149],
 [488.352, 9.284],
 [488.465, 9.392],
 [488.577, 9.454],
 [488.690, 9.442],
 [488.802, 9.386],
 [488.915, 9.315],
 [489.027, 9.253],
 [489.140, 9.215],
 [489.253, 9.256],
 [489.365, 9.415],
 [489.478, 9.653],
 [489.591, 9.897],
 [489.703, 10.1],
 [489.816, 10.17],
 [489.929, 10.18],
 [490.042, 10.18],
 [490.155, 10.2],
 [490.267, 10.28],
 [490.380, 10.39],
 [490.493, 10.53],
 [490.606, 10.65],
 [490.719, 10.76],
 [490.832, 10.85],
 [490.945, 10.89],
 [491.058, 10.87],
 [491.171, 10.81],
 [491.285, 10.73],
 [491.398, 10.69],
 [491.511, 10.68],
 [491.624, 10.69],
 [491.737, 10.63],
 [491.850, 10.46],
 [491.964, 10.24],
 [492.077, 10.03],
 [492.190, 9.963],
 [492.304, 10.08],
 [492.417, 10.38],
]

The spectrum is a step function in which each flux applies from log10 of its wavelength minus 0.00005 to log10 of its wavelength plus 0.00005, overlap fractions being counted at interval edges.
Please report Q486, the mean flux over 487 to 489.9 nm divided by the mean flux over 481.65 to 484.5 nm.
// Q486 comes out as 1.1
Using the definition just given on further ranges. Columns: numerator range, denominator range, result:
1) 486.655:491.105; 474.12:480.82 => 1.12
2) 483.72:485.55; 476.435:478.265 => 1.19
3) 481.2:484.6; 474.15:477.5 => 0.96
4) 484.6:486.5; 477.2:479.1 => 1.17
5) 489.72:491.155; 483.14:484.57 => 1.18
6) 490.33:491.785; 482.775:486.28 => 1.21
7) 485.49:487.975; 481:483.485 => 1.07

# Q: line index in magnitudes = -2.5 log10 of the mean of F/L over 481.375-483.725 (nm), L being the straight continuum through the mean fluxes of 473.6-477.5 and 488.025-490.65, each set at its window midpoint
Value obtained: 0.11 mag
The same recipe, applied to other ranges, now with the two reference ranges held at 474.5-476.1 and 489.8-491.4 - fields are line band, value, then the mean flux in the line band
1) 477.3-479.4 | 0.26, 7.77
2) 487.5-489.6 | 0.13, 9.27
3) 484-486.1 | 0.15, 8.89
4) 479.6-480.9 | 0.14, 8.73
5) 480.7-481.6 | 0.20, 8.29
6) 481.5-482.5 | 0.20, 8.39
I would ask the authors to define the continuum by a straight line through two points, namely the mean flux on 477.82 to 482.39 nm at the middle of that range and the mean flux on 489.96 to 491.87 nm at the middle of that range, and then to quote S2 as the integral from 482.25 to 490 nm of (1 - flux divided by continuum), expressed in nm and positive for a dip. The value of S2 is 0.45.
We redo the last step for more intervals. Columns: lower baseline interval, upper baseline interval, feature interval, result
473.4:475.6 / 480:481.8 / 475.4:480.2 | 0.512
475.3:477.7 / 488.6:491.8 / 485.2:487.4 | 0.157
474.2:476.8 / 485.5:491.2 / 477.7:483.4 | 0.644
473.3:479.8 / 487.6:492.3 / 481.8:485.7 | 0.265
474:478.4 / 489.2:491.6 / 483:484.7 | 0.127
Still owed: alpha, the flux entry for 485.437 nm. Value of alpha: 8.806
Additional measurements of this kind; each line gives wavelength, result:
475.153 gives 9.994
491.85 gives 10.46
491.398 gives 10.69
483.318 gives 8.788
